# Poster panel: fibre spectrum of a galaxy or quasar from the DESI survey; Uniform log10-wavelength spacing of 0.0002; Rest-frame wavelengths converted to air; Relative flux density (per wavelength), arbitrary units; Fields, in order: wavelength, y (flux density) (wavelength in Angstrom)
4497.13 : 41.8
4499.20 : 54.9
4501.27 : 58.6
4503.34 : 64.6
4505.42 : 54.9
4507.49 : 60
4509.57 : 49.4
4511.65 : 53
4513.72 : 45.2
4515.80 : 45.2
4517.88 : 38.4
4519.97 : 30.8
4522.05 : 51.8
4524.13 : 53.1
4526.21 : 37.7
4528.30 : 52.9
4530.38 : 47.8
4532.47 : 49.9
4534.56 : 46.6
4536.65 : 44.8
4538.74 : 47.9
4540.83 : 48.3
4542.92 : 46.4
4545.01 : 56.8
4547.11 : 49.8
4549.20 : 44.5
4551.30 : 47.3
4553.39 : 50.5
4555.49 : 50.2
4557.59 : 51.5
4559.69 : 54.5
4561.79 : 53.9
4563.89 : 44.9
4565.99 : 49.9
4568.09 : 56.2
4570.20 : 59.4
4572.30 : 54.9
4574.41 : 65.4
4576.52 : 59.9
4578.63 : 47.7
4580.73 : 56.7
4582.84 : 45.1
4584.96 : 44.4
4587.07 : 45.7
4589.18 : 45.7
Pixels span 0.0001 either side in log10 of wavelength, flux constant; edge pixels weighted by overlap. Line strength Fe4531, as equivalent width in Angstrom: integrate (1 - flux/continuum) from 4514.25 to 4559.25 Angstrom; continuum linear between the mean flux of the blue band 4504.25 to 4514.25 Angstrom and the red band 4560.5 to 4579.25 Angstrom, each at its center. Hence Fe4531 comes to 5.5 Angstrom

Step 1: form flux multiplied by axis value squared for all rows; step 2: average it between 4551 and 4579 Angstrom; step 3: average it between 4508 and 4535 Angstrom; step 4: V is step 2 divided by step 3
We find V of 1.17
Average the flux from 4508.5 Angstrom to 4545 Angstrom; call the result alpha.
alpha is 46.7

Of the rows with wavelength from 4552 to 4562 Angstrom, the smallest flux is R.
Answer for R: 50.2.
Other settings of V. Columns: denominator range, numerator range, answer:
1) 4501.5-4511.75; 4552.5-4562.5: 0.94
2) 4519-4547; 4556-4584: 1.15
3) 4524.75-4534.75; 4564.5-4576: 1.22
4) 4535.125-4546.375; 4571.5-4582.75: 1.17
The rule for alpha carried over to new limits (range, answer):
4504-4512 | 54.9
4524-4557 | 48.3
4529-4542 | 47.7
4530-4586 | 51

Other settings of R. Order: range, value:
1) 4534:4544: 44.8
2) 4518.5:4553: 30.8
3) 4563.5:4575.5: 44.9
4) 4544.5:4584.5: 44.5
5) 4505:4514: 45.2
